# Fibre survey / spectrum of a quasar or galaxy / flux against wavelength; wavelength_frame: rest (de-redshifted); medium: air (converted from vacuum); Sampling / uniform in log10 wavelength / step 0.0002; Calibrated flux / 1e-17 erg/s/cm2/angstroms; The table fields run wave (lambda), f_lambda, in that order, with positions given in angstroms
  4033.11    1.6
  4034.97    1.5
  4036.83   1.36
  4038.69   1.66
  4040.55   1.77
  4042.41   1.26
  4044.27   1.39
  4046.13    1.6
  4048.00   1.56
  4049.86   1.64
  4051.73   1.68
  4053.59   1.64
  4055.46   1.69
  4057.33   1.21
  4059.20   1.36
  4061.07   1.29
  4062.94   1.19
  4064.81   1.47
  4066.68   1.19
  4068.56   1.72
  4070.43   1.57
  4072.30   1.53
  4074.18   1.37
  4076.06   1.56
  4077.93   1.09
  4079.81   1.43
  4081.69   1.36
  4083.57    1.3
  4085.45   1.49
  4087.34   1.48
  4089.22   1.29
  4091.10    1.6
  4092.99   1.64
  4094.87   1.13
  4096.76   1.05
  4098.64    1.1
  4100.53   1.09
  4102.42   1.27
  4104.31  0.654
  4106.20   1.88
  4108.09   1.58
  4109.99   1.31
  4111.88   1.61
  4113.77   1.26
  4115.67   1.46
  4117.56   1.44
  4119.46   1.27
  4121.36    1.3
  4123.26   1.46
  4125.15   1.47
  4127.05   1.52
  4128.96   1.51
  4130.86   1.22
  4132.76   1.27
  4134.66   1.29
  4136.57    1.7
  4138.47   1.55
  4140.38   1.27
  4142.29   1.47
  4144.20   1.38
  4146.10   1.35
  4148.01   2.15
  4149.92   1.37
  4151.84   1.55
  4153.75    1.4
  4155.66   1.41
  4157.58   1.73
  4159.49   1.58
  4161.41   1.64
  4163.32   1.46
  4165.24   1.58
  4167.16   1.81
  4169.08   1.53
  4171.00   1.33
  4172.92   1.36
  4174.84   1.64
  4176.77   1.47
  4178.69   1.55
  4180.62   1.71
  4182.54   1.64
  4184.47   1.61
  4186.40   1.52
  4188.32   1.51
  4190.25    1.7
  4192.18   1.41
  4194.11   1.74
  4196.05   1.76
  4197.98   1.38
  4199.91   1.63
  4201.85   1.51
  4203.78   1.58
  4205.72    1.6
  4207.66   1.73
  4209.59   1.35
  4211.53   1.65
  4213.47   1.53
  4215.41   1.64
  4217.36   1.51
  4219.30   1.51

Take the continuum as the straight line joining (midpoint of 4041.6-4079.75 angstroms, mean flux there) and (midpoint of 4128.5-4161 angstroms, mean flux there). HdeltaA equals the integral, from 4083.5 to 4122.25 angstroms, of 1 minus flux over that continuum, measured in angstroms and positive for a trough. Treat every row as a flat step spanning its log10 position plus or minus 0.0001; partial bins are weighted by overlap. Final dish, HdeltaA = 3.3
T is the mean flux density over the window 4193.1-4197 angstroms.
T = 1.74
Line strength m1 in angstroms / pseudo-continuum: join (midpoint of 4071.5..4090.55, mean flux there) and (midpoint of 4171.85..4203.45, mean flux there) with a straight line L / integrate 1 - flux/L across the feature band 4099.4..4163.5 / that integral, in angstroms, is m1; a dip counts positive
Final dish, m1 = 1.8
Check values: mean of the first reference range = 1.39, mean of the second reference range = 1.57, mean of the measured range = 1.44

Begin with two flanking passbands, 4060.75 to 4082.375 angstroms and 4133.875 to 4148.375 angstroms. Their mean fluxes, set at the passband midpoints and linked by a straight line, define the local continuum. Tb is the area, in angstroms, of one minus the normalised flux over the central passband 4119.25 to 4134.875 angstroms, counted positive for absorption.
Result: 1.07 angstroms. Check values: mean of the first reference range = 1.4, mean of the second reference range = 1.5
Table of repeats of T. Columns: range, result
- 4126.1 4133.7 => 1.38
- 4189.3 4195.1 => 1.61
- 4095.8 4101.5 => 1.08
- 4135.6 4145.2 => 1.47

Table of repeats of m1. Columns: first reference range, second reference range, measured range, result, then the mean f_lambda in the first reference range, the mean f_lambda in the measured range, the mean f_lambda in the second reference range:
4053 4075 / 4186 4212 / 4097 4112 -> 2.0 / 1.43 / 1.28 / 1.58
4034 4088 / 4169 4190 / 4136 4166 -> -0.3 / 1.46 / 1.53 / 1.54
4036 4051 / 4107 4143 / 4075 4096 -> 1.1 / 1.53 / 1.39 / 1.42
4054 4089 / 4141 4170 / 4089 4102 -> 1.6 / 1.41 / 1.27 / 1.56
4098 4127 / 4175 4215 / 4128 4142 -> 0.1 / 1.35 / 1.4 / 1.58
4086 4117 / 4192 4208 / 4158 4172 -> -0.6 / 1.34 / 1.57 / 1.6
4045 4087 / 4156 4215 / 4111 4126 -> 1.0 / 1.45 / 1.41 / 1.57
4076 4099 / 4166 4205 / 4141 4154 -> -0.4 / 1.35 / 1.52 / 1.57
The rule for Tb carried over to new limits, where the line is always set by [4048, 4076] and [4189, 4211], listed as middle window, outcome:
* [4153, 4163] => 0.00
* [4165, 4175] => 0.17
